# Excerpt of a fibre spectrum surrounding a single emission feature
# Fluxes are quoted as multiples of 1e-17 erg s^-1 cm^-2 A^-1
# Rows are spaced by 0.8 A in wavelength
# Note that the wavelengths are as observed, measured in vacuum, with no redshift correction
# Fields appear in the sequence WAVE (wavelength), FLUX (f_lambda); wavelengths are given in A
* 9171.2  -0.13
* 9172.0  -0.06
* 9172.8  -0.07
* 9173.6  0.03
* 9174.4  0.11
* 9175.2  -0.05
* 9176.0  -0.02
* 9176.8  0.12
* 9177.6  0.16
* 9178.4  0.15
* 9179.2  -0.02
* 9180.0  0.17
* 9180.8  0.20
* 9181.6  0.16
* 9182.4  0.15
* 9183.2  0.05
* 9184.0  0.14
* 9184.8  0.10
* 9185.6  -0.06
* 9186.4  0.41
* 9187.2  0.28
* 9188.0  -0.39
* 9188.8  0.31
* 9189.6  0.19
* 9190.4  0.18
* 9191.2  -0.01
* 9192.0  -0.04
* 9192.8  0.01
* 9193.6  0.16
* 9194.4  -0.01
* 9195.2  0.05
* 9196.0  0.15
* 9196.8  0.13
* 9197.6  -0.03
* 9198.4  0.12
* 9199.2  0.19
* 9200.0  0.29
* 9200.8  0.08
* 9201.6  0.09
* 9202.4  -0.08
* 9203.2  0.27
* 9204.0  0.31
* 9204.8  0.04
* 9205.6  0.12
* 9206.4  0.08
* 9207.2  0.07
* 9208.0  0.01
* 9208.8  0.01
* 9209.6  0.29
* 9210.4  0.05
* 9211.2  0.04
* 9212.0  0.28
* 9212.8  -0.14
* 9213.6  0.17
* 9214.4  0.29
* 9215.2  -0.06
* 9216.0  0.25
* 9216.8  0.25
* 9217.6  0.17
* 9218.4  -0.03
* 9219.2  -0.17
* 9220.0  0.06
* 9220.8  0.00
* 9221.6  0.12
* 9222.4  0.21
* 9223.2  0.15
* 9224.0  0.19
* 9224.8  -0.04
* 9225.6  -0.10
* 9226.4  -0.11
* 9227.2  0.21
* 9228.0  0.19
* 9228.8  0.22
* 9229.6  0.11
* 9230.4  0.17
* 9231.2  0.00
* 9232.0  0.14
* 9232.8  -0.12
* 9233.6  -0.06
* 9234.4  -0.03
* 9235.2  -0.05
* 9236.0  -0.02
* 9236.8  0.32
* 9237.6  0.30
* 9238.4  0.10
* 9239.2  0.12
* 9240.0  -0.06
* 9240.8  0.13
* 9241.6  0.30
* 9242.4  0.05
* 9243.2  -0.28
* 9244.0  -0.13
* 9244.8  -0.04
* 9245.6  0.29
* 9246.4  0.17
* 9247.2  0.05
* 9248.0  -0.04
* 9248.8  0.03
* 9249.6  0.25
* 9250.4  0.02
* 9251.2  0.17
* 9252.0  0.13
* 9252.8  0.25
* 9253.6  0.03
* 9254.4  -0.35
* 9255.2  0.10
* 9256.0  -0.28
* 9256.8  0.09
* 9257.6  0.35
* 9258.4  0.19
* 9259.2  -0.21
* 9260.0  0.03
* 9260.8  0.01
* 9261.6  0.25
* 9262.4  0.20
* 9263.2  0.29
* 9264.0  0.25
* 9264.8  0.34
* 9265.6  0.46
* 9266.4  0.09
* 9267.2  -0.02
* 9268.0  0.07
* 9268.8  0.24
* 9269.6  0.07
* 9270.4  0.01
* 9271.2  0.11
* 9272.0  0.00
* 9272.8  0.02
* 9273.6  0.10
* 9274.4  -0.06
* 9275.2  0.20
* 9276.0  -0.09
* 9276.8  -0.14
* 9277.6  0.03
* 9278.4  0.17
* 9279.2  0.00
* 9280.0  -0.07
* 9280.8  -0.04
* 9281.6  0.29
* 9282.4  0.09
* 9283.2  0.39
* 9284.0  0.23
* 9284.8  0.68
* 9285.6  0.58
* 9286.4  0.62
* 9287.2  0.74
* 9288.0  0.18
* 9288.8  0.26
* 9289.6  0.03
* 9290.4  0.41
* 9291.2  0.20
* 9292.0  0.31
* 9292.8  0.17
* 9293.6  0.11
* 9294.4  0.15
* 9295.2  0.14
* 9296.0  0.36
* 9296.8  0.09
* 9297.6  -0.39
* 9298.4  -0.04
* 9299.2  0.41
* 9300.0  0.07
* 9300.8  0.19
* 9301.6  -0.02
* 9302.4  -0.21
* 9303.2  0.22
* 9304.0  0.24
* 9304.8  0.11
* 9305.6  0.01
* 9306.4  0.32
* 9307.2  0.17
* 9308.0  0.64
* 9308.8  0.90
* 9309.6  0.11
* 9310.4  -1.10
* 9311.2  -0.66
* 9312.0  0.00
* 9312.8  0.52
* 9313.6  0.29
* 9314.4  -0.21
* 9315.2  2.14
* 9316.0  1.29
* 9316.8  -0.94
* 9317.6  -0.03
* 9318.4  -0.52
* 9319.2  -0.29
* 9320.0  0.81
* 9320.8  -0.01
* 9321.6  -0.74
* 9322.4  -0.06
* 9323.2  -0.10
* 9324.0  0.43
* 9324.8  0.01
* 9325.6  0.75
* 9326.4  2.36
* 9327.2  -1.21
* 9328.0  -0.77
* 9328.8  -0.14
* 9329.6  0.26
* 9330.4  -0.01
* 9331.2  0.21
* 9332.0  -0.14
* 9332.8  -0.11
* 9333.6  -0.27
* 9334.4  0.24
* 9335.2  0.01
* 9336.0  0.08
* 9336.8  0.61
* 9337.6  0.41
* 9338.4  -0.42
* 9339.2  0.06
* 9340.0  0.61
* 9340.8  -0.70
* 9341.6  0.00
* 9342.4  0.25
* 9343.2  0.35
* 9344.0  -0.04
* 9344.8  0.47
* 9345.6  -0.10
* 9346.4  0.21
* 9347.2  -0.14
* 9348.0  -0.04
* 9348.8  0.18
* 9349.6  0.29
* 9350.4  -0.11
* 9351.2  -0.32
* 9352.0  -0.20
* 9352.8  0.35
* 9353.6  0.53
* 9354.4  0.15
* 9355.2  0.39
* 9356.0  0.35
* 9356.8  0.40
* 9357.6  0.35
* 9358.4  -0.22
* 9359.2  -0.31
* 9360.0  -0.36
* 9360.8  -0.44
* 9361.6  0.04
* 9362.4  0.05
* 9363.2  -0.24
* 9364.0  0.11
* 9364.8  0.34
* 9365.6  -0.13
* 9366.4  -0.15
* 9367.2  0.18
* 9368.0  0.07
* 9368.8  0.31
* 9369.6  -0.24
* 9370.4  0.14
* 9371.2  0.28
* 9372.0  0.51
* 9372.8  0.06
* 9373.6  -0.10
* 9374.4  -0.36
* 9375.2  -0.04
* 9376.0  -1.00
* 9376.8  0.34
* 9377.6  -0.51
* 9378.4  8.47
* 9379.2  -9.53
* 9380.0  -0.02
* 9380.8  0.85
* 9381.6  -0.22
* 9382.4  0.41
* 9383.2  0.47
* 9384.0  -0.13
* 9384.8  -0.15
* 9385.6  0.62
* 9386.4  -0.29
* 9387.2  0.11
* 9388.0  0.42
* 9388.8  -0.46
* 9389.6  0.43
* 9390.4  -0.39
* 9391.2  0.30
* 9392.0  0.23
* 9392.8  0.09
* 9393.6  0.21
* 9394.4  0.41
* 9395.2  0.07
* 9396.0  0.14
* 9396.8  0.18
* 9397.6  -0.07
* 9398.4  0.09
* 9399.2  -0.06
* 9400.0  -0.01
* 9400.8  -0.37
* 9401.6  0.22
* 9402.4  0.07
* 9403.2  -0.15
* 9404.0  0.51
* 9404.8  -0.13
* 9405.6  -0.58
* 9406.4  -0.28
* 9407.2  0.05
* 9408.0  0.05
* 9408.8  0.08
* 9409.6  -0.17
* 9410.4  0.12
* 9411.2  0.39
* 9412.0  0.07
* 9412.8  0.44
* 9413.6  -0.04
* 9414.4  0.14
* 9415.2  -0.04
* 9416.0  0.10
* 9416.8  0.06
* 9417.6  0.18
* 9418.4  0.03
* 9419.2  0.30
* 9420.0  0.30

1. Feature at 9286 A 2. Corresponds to Hbeta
